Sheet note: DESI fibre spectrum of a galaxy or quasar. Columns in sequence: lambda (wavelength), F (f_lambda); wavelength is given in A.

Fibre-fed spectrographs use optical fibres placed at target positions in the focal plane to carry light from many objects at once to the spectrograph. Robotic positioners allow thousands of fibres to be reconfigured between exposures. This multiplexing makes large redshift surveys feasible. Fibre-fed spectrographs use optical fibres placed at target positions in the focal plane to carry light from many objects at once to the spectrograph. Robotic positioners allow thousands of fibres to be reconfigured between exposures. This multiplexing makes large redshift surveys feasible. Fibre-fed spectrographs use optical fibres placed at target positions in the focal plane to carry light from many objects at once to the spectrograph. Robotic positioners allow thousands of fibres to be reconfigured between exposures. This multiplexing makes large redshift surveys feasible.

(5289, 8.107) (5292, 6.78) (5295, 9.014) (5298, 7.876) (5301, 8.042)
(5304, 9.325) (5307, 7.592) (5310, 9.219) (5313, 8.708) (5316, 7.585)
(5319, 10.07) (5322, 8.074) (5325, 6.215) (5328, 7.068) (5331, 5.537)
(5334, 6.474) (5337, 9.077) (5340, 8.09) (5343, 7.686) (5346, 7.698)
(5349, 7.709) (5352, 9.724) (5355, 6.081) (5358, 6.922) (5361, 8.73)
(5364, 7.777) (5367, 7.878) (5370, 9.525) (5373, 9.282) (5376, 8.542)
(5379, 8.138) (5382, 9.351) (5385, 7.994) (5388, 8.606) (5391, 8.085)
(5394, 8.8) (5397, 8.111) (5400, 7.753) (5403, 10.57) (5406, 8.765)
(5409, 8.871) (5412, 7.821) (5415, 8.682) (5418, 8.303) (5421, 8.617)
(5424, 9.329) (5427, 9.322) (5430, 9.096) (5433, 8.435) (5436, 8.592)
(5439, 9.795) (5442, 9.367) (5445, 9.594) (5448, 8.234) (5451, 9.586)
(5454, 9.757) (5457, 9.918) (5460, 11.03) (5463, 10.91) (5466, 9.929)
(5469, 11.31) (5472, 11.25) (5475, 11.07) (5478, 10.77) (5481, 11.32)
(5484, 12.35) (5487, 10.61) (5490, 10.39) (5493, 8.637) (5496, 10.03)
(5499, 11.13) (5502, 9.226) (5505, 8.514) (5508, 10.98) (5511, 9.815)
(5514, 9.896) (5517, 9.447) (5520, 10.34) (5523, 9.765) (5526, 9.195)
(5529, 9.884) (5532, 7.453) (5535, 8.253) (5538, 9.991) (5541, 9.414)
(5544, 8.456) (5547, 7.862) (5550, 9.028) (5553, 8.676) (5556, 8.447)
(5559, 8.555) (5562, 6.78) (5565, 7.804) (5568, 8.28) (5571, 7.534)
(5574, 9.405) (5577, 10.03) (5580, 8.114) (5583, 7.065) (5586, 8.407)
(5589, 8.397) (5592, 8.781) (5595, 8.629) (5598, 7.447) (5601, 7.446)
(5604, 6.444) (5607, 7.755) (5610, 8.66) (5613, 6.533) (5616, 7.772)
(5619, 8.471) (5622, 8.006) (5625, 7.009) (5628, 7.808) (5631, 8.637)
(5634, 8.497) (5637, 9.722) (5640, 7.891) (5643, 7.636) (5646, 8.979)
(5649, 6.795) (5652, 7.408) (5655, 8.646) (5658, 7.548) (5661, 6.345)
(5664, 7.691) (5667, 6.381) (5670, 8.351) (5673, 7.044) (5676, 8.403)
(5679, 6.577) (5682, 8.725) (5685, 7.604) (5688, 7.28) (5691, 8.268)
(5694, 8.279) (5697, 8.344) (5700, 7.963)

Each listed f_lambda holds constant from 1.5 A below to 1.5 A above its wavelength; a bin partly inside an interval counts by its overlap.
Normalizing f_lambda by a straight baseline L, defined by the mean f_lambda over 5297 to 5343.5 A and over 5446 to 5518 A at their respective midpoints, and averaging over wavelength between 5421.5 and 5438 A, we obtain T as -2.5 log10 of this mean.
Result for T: 0.06 mag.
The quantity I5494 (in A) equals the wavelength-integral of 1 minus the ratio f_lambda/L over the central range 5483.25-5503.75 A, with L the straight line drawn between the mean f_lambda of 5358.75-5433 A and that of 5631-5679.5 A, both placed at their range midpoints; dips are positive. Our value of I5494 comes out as -4.72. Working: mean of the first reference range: 8.64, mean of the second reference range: 7.8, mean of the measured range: 10.2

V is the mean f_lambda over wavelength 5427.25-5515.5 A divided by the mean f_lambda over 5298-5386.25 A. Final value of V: 1.24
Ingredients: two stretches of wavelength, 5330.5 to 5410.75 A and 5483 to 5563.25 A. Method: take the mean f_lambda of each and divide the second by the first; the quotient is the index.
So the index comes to 1.1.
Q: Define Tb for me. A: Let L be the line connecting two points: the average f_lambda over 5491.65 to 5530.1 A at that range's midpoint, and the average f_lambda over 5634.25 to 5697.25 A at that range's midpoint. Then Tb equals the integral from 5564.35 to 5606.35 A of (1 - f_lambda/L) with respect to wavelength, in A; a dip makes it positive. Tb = 3.3 A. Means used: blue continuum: 9.76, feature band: 8.13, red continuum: 7.81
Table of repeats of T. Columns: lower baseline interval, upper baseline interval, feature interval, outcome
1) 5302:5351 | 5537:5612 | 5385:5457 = -0.107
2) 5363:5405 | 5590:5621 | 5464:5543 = -0.221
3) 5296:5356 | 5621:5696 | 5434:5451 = -0.160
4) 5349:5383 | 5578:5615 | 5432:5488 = -0.249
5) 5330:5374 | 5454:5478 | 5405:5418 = 0.105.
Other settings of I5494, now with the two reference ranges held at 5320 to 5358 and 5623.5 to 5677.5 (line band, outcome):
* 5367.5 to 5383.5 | -3.0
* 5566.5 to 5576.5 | -1.1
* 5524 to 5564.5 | -4.8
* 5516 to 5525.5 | -2.6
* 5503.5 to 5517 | -3.7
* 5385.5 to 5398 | -1.4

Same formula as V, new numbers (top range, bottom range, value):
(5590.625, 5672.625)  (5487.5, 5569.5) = 0.85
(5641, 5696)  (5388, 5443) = 0.87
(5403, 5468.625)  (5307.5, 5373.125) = 1.17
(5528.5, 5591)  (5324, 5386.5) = 1.07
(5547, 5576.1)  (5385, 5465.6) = 0.91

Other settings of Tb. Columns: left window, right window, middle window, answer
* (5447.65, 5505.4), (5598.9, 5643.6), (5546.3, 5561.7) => 1.1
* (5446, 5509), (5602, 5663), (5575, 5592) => 0.3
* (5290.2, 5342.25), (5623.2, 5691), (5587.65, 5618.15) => 0.0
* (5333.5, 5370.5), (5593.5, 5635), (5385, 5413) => -2.3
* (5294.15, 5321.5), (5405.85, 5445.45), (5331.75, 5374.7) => 3.4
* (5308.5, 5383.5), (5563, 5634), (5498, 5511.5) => -3.1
